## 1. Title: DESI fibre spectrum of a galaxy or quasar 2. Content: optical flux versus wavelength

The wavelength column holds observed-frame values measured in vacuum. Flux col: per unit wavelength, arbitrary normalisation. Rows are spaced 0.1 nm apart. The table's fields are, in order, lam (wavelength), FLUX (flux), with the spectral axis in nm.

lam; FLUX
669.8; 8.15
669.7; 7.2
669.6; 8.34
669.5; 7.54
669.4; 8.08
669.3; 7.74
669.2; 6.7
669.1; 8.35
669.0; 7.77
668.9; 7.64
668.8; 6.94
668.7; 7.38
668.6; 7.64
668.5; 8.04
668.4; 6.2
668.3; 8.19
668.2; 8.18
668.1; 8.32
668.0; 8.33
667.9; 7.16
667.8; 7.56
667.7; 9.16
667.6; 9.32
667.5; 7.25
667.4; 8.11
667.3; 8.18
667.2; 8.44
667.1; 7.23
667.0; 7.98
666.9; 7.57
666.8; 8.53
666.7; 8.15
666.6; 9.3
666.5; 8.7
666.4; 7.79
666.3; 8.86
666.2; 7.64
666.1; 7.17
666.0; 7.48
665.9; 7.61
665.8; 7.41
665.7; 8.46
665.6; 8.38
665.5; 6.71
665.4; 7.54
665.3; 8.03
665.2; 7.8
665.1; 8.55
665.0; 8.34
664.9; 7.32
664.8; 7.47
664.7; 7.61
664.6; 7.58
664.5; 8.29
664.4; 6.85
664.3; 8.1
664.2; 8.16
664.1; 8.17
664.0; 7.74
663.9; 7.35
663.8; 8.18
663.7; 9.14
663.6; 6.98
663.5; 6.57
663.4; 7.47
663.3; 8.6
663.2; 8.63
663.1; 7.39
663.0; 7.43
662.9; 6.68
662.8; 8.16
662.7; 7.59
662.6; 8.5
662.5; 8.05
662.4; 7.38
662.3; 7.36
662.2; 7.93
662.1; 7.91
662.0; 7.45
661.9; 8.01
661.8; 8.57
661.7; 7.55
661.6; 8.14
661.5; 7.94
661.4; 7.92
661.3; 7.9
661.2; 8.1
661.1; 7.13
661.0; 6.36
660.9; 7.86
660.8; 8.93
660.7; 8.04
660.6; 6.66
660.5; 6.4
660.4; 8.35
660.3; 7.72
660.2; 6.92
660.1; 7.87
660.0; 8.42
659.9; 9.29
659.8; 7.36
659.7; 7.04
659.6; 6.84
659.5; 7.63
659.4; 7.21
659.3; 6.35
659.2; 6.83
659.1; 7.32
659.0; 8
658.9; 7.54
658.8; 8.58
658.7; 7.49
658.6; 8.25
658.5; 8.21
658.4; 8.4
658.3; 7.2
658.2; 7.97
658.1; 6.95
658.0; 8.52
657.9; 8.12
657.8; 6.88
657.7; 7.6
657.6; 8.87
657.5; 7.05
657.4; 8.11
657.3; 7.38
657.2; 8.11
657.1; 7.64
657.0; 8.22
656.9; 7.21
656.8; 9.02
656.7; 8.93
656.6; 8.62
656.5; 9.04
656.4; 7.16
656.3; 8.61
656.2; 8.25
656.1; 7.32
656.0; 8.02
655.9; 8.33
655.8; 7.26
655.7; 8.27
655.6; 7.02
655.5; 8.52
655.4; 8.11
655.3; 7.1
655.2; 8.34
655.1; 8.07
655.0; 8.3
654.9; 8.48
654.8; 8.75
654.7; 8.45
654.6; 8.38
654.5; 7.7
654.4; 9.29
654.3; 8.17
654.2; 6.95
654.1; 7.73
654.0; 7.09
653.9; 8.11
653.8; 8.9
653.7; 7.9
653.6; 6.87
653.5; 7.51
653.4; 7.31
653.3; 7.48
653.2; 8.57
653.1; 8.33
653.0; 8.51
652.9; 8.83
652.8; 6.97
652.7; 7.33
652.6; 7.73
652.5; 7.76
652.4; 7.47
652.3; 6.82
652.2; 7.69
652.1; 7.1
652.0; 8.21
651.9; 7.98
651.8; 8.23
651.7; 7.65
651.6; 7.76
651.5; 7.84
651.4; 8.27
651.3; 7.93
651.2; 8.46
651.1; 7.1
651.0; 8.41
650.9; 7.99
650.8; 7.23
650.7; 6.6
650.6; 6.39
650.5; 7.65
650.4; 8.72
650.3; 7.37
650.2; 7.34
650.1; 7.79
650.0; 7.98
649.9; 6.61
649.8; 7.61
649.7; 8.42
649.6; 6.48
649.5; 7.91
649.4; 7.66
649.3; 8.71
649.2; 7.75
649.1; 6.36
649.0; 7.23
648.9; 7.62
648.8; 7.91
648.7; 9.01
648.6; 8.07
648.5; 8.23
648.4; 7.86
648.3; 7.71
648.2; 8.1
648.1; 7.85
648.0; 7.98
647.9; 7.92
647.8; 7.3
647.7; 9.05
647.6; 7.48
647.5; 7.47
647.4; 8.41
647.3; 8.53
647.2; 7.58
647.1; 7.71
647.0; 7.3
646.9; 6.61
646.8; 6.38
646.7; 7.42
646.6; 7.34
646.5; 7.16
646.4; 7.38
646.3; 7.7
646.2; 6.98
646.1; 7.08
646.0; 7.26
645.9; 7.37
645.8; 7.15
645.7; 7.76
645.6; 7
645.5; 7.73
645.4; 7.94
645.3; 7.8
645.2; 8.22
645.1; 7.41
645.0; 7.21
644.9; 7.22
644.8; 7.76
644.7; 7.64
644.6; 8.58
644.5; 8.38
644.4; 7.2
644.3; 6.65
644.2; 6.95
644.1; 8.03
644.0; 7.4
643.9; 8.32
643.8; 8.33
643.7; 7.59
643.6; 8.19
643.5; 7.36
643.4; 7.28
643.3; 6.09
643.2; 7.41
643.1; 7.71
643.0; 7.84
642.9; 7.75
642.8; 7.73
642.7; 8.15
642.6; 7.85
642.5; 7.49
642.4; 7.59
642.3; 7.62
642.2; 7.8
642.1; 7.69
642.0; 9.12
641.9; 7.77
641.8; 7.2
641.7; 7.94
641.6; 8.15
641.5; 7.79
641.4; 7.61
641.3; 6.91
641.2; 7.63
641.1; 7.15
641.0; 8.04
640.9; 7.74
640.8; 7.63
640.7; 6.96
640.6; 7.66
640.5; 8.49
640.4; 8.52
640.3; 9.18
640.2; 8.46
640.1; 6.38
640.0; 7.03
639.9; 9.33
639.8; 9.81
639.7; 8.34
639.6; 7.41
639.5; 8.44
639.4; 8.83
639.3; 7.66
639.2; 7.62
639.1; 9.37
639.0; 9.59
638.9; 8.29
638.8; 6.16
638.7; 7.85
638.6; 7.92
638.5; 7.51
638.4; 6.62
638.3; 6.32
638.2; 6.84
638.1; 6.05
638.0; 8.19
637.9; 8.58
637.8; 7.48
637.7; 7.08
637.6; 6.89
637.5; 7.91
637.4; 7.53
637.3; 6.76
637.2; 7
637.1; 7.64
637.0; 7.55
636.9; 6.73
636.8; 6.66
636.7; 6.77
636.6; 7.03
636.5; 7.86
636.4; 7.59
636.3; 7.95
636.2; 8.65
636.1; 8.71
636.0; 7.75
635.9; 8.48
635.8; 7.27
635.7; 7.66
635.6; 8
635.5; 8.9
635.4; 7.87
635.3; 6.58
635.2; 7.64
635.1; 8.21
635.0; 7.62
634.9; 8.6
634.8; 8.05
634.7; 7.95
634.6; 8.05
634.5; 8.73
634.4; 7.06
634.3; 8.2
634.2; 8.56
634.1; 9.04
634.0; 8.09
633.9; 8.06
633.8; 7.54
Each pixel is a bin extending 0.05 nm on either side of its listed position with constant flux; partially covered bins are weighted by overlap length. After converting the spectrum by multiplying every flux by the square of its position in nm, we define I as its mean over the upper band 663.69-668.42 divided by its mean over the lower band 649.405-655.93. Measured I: 1.06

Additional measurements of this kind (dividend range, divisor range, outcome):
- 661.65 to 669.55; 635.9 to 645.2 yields 1.10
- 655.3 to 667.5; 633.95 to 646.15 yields 1.08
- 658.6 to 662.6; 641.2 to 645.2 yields 1.06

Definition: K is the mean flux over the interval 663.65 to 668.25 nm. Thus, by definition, 7.98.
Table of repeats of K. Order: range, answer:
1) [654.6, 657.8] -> 8.06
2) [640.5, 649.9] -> 7.64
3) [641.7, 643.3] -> 7.73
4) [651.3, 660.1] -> 7.87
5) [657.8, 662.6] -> 7.7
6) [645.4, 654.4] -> 7.68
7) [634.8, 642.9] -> 7.76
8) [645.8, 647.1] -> 7.19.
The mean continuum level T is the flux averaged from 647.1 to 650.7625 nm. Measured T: 7.74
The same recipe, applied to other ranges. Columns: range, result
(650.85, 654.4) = 7.82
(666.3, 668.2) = 8.19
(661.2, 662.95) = 7.83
